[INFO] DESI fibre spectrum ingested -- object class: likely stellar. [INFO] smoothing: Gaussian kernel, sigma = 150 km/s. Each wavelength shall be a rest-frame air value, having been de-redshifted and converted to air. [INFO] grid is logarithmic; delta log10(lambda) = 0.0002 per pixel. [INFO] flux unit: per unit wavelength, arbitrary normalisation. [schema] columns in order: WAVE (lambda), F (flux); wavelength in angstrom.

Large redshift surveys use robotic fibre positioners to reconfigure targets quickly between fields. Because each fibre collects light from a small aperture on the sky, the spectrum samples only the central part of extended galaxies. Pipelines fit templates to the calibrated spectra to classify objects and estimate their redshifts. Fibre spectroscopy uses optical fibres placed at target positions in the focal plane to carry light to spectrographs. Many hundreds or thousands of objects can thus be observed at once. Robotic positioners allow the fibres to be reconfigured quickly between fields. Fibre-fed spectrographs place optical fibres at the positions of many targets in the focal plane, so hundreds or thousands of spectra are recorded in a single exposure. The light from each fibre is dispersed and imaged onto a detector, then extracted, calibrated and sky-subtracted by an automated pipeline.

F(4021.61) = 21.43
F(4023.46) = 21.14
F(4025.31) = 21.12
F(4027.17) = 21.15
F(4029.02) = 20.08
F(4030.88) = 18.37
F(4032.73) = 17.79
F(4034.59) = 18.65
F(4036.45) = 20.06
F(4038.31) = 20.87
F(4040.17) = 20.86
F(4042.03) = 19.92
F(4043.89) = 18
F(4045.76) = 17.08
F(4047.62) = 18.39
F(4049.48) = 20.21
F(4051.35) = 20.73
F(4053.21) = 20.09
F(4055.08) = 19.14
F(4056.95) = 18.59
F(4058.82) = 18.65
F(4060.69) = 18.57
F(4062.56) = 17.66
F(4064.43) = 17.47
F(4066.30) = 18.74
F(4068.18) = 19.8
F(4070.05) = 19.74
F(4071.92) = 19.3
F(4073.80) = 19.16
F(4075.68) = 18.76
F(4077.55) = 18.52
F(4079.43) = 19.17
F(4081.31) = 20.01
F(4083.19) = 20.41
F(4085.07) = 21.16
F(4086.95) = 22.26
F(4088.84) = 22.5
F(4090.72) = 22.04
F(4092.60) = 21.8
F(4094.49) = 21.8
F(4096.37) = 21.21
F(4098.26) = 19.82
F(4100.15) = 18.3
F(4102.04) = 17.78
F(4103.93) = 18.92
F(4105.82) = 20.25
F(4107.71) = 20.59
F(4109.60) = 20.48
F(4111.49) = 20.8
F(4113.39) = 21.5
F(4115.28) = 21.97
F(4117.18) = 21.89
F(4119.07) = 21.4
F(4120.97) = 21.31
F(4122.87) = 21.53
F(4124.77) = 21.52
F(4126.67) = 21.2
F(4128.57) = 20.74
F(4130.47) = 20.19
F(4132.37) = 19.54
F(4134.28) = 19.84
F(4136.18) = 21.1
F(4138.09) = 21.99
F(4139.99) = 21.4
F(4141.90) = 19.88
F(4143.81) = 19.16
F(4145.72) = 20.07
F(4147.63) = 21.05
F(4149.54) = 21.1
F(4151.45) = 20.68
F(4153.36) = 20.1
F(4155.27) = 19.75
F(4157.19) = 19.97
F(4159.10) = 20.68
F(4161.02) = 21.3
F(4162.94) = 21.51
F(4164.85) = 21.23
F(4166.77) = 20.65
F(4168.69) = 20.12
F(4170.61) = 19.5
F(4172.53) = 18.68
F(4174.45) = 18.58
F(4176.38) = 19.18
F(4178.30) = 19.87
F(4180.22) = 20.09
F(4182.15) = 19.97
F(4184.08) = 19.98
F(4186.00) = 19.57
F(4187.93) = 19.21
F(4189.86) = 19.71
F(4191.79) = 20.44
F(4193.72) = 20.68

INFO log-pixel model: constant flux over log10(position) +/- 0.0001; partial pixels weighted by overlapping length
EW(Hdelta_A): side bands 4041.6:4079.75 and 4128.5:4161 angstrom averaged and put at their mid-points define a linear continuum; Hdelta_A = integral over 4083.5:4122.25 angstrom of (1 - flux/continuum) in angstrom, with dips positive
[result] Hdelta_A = -2.4 angstrom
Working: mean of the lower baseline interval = 18.9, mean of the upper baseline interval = 20.4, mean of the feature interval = 20.9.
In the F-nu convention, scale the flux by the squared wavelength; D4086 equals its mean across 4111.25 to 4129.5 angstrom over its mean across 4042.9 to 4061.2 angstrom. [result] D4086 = 1.2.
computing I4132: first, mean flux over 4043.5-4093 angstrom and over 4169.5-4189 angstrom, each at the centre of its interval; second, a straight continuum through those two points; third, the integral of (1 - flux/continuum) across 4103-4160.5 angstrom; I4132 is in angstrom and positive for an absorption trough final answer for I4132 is -3.5 angstrom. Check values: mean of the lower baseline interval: 19.5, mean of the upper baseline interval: 19.5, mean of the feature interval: 20.7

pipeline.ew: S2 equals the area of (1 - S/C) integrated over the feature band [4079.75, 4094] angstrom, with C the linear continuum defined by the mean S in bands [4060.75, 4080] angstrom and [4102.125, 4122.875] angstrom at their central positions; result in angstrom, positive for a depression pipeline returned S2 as -1.3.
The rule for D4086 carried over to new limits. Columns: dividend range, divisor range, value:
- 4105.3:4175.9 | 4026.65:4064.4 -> 1.13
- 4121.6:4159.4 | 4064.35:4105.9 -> 1.06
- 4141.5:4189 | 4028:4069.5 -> 1.11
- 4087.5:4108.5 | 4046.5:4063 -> 1.09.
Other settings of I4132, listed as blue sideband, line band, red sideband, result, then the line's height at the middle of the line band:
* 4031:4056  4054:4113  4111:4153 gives 0.7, 20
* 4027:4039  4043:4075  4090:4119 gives 1.6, 19.9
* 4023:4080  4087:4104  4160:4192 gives -1.0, 19.5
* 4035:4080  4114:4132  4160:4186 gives -1.5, 19.6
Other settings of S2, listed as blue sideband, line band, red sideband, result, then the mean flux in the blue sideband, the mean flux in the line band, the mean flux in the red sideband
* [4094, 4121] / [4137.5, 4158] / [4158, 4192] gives -0.25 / 20.5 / 20.4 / 20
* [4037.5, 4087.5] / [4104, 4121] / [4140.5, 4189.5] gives -1.12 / 19.4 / 21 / 20.1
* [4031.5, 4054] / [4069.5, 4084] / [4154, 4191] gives 0.13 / 19.4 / 19.4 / 20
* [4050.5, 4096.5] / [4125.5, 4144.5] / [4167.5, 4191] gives -0.82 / 19.9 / 20.5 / 19.6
